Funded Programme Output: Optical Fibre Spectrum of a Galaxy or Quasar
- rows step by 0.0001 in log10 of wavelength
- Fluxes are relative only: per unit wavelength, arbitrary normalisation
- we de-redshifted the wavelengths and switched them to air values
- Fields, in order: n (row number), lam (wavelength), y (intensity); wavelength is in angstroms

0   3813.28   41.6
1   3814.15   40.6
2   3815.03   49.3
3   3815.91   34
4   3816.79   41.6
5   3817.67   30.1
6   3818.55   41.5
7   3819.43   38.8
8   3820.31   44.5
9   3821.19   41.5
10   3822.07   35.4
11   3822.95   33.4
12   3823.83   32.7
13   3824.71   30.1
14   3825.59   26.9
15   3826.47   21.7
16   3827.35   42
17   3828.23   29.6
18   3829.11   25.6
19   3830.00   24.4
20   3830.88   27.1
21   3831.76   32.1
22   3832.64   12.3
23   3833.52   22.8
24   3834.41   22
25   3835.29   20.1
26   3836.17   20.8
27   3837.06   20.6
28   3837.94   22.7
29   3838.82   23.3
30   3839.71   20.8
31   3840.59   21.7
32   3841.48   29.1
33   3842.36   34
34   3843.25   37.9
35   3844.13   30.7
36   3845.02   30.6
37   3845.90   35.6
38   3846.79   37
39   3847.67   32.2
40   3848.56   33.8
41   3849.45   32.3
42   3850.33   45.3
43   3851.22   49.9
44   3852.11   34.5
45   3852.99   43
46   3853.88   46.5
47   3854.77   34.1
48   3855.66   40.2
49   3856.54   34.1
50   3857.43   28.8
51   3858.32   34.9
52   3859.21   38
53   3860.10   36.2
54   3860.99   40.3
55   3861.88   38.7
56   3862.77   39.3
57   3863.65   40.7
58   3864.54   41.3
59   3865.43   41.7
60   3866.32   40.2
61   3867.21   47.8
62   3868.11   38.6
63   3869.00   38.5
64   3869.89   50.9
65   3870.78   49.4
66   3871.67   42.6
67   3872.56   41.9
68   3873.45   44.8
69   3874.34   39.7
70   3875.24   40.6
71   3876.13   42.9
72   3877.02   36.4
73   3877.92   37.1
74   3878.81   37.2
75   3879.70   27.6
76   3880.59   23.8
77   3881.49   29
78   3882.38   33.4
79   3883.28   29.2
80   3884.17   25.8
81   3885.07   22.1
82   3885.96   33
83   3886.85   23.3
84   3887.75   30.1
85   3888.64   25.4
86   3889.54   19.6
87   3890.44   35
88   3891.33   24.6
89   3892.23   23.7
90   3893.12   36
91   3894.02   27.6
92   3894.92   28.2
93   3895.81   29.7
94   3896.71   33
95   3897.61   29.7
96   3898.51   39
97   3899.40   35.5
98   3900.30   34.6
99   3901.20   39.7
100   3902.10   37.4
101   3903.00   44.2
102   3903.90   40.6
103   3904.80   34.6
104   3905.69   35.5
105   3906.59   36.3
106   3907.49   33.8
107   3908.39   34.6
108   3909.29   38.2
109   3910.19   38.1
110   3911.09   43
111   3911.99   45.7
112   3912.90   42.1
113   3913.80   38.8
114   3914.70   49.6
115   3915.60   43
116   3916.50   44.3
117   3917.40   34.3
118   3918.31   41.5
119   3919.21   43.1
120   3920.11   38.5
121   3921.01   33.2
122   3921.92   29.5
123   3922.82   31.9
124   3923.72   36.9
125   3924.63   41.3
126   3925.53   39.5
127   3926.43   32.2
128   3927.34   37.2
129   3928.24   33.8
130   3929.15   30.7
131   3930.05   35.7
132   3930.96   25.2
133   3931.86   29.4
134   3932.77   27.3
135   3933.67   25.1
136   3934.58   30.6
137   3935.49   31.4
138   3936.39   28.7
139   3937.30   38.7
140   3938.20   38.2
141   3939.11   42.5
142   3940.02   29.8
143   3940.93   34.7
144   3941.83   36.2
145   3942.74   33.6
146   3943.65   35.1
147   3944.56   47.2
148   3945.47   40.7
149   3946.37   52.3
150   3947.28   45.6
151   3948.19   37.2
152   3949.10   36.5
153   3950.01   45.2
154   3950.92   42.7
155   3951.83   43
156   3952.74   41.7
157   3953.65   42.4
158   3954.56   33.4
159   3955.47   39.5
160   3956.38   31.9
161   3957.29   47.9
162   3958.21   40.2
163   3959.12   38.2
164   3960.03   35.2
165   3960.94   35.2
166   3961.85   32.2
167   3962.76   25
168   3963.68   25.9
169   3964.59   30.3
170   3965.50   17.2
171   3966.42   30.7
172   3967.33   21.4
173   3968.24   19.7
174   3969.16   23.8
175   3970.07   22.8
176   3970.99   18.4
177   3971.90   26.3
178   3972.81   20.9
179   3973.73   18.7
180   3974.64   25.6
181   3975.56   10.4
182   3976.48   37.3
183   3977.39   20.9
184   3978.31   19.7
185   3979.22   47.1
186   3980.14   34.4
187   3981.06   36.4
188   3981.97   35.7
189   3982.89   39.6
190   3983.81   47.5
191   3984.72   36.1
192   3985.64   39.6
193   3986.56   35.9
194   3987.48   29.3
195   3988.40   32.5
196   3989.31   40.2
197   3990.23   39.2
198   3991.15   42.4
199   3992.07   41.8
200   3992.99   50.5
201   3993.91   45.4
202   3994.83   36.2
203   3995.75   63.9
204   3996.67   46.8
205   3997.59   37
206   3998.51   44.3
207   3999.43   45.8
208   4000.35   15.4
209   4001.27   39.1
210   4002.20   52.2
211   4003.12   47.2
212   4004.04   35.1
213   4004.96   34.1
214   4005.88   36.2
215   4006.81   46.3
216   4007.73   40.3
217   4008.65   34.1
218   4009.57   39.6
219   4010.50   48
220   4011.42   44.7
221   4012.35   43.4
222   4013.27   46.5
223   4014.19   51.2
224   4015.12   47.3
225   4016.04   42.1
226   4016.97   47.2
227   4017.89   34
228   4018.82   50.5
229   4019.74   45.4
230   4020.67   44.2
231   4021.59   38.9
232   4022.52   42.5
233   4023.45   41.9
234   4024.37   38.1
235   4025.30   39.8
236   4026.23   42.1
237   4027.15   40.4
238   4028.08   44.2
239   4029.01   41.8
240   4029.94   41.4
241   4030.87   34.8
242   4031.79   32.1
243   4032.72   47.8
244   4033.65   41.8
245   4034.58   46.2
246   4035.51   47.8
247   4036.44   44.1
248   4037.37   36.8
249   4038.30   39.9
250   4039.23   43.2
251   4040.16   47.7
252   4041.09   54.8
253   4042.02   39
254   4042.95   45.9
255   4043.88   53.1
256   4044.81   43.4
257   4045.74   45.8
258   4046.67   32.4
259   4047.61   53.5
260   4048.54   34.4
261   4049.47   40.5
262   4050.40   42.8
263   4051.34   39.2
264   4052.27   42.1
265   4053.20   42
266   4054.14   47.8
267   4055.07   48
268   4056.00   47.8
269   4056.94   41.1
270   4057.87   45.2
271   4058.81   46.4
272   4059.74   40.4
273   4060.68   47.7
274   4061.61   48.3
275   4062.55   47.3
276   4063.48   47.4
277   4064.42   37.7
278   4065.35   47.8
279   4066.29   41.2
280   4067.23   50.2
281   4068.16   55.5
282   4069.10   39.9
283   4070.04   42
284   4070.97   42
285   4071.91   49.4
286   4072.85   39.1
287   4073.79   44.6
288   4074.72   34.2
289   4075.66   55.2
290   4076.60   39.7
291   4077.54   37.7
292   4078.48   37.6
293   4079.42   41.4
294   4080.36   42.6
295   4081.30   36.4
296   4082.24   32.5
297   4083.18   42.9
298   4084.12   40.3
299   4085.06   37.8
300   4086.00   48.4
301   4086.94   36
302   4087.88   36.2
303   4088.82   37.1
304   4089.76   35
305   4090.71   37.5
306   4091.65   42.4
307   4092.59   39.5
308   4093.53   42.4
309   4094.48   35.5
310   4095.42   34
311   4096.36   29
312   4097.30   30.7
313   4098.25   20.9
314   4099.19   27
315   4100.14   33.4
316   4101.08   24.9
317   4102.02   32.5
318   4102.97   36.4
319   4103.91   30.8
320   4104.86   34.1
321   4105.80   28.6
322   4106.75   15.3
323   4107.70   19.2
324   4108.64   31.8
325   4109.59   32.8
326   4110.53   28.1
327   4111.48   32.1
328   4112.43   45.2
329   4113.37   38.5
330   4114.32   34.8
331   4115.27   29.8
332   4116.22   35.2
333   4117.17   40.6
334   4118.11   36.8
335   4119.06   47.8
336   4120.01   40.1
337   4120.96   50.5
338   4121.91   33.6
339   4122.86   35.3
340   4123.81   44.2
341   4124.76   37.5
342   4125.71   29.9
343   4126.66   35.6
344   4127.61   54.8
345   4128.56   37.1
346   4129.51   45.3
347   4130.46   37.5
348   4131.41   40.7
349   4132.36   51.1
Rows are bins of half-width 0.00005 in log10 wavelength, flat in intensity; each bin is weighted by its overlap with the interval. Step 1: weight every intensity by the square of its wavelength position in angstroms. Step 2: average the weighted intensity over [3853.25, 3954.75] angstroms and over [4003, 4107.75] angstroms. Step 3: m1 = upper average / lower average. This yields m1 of 1.21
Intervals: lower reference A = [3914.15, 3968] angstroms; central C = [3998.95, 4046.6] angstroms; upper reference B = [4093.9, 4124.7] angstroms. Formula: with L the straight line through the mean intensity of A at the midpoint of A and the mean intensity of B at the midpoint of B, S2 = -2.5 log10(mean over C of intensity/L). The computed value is -0.22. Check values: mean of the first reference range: 35.9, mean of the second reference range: 33.5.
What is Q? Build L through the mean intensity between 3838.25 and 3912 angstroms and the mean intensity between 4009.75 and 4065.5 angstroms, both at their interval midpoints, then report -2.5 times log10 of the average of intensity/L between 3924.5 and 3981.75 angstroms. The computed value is 0.189 mag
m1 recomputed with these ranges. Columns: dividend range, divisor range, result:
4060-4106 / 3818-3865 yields 1.35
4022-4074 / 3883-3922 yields 1.35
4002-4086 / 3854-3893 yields 1.32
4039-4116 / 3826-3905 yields 1.31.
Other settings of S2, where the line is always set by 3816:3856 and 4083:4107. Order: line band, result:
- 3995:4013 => -0.24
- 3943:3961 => -0.23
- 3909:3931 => -0.17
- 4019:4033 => -0.22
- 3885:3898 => 0.15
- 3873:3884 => -0.09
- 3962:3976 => 0.41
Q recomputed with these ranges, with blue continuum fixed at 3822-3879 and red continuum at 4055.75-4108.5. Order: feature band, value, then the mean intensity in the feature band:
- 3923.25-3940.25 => 0.077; 33.4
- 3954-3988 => 0.194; 30.6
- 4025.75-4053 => -0.133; 42.7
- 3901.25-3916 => -0.122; 39.7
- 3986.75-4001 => -0.101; 40.6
